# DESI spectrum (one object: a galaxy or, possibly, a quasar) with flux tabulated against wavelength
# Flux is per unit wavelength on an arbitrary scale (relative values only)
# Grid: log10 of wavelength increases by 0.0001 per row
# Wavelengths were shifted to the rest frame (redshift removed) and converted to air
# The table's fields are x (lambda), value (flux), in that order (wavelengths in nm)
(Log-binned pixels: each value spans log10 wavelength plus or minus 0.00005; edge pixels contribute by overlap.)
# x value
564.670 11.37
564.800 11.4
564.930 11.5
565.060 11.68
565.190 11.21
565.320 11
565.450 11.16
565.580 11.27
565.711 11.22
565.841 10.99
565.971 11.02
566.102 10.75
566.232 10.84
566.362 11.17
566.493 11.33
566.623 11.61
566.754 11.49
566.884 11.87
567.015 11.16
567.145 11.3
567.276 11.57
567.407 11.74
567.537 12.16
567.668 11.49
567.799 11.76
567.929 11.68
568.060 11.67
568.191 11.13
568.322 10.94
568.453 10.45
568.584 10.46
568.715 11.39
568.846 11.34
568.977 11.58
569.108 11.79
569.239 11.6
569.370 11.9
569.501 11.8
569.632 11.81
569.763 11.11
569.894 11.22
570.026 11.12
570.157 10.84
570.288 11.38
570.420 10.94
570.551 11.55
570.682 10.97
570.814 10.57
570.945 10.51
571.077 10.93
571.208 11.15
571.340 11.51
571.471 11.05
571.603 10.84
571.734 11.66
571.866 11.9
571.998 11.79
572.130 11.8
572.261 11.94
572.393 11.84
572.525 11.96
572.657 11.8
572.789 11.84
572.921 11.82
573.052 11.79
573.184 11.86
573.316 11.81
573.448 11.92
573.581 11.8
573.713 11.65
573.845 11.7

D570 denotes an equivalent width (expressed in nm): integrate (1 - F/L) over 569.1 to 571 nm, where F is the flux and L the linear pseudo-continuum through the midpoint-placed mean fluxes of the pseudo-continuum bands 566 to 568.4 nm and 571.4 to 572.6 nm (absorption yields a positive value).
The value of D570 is 0.047 nm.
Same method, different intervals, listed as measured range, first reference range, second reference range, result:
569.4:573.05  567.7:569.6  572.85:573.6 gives 0.075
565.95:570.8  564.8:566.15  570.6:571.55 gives -0.117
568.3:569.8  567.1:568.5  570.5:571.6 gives -0.011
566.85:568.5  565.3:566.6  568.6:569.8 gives -0.017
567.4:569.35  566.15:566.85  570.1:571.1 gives -0.046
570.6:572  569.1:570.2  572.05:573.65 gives 0.062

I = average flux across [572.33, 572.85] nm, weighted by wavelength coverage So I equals 11.8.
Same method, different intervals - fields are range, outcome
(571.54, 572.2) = 11.6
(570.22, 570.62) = 11.3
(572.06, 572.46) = 11.9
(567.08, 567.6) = 11.7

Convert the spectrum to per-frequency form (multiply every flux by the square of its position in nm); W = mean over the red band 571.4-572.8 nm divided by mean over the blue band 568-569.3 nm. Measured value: 1.05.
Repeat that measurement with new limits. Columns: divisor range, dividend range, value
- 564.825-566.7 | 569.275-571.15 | 1.02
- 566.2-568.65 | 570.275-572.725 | 1.02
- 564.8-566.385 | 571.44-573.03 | 1.07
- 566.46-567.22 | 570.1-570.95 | 0.97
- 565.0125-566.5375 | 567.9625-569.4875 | 1.03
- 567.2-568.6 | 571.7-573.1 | 1.06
